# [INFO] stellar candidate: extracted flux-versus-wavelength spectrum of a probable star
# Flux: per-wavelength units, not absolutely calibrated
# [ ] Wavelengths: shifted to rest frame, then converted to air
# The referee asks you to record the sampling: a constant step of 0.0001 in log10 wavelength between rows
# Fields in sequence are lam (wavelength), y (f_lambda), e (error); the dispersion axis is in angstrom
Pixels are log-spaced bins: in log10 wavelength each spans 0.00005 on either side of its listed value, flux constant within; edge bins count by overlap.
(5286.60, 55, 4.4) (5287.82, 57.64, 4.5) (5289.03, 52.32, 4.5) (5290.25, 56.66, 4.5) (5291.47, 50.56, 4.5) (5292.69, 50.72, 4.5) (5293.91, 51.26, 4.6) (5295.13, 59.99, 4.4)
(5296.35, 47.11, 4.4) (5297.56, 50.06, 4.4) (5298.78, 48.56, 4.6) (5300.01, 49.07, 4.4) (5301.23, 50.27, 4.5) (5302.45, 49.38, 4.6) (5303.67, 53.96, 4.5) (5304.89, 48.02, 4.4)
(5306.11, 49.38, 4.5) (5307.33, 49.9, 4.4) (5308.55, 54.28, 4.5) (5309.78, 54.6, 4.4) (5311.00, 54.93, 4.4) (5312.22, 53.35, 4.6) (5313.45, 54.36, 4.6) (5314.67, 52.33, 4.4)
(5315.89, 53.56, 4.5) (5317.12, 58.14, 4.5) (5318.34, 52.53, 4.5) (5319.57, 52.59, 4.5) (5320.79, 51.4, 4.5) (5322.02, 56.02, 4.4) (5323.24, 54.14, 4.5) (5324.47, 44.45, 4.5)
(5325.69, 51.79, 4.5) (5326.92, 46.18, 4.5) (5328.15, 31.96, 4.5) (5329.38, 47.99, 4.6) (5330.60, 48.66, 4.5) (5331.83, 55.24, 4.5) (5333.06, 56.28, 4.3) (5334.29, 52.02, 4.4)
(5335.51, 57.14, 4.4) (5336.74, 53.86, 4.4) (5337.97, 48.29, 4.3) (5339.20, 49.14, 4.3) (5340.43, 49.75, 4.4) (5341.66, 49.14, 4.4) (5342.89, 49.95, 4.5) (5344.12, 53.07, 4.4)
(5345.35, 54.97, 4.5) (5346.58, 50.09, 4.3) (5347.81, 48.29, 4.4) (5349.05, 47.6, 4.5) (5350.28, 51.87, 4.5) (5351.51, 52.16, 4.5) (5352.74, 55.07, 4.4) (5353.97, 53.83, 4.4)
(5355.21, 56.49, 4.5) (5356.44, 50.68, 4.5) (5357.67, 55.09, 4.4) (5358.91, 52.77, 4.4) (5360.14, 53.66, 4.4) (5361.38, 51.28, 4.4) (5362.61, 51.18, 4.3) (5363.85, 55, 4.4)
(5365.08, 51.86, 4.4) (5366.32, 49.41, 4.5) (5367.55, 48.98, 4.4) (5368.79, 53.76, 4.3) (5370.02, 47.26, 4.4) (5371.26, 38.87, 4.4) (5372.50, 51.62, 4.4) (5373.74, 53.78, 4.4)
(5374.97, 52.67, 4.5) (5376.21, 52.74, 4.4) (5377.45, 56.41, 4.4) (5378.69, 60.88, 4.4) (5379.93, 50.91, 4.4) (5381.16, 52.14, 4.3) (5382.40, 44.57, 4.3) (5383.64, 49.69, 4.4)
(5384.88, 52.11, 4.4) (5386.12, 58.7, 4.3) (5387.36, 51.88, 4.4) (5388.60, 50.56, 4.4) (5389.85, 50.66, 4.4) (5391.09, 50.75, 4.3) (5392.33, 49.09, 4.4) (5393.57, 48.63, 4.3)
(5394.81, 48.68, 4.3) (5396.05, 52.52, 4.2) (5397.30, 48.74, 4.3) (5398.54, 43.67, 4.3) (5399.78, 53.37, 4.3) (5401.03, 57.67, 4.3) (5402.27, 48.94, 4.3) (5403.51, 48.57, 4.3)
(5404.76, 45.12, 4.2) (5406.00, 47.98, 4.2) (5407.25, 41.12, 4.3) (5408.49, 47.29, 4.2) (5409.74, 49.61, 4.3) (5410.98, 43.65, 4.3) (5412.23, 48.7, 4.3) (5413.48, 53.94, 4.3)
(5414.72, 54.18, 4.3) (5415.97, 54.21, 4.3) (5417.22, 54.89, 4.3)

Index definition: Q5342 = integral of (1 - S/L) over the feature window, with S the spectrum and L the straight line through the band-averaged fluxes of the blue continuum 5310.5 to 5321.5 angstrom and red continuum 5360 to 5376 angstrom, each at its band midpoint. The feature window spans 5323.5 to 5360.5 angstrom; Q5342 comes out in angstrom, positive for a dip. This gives 0.86 angstrom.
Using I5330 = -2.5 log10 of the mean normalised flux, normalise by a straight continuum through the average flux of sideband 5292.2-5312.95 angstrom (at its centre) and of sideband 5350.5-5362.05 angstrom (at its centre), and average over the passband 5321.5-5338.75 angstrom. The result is 0.047 mag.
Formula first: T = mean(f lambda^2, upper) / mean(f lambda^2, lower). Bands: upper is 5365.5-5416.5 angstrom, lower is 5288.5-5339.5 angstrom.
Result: 1.0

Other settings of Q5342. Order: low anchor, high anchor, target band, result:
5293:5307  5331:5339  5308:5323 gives -0.6 angstrom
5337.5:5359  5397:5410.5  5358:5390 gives -1.1 angstrom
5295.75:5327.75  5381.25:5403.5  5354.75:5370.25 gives -0.4 angstrom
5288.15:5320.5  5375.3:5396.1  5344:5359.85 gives -0.1 angstrom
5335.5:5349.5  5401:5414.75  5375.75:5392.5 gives -1.1 angstrom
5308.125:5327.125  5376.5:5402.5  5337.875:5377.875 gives 0.5 angstrom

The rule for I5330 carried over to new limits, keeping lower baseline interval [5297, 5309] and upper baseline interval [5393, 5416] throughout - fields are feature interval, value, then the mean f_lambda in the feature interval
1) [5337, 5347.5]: -0.02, 50.6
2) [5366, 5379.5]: -0.04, 51.5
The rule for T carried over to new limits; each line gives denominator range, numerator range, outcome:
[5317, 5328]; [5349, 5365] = 1.06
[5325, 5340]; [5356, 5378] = 1.05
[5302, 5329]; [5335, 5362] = 1.03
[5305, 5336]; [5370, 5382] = 1.02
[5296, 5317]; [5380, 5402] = 1.02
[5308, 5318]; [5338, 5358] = 0.96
